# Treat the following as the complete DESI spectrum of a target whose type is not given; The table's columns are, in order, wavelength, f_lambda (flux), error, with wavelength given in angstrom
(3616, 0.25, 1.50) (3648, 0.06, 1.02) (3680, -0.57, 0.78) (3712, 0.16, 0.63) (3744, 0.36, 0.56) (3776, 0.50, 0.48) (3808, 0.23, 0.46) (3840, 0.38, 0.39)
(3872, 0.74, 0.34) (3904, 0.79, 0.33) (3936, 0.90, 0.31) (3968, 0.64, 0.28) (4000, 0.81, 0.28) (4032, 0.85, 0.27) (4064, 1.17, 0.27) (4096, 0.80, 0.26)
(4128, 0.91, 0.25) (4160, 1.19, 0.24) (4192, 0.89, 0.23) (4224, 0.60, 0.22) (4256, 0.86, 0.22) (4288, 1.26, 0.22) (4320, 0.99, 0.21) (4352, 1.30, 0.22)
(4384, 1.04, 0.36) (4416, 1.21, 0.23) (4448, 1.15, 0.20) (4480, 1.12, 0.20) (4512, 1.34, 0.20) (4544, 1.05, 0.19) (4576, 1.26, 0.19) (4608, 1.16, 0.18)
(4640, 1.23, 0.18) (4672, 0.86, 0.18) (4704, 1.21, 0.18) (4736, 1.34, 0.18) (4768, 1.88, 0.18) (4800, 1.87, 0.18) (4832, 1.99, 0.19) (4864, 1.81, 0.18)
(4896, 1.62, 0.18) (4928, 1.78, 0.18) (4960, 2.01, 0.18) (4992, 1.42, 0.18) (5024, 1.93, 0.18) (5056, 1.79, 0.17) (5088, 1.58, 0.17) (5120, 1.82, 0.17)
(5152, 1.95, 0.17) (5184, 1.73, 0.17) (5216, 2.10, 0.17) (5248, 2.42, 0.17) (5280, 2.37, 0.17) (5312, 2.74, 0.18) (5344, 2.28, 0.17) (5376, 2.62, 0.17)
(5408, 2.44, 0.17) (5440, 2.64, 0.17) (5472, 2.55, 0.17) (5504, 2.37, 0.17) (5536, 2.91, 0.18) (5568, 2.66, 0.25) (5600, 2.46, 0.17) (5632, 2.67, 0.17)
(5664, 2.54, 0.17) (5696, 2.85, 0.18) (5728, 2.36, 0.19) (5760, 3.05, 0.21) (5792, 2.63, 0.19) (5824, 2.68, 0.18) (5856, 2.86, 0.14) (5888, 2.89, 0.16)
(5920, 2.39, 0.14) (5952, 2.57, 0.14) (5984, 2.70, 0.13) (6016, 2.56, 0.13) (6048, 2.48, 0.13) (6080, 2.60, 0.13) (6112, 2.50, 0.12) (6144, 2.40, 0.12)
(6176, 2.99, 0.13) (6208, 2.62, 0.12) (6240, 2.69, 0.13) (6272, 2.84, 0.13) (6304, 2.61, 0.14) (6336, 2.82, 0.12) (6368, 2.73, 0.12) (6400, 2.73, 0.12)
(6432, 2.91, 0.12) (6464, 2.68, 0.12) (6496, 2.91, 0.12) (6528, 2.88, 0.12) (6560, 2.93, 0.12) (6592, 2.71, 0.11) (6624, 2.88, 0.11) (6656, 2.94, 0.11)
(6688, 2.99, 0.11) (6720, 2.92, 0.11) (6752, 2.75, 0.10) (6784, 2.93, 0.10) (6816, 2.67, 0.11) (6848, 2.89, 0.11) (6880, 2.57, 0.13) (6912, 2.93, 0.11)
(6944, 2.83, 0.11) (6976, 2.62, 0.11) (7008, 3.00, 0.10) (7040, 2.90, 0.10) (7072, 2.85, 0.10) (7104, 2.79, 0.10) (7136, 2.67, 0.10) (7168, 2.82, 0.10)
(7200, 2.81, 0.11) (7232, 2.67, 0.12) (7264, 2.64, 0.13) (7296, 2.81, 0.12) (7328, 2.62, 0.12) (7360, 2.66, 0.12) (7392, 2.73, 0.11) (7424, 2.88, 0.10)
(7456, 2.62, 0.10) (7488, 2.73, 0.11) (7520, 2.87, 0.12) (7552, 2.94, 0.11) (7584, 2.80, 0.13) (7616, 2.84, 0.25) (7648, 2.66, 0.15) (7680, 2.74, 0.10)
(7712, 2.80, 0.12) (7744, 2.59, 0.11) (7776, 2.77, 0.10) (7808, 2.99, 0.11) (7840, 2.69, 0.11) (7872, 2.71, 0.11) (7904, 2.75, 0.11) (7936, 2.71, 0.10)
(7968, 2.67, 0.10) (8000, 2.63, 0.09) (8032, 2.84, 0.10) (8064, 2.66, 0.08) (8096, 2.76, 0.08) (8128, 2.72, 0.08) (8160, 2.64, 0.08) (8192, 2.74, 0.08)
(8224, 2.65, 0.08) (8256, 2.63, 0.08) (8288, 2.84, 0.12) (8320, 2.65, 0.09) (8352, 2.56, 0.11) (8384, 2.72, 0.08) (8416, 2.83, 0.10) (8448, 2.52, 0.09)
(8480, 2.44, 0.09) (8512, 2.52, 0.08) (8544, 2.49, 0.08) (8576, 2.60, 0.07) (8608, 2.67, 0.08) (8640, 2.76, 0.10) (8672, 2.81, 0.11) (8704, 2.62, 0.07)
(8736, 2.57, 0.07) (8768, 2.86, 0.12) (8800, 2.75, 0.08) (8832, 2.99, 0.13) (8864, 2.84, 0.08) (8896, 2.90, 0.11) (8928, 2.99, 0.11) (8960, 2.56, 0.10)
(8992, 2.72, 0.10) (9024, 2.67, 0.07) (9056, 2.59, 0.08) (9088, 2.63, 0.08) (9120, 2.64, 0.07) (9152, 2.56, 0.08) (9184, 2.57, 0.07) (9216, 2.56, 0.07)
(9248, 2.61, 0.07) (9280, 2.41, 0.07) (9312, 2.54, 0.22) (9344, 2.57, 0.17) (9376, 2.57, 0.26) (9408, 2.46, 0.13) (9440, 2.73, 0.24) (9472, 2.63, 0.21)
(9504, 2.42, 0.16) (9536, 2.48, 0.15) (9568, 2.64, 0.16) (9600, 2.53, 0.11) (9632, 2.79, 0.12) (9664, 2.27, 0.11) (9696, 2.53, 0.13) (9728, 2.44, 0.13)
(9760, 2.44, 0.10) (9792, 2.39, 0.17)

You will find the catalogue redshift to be 0.18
